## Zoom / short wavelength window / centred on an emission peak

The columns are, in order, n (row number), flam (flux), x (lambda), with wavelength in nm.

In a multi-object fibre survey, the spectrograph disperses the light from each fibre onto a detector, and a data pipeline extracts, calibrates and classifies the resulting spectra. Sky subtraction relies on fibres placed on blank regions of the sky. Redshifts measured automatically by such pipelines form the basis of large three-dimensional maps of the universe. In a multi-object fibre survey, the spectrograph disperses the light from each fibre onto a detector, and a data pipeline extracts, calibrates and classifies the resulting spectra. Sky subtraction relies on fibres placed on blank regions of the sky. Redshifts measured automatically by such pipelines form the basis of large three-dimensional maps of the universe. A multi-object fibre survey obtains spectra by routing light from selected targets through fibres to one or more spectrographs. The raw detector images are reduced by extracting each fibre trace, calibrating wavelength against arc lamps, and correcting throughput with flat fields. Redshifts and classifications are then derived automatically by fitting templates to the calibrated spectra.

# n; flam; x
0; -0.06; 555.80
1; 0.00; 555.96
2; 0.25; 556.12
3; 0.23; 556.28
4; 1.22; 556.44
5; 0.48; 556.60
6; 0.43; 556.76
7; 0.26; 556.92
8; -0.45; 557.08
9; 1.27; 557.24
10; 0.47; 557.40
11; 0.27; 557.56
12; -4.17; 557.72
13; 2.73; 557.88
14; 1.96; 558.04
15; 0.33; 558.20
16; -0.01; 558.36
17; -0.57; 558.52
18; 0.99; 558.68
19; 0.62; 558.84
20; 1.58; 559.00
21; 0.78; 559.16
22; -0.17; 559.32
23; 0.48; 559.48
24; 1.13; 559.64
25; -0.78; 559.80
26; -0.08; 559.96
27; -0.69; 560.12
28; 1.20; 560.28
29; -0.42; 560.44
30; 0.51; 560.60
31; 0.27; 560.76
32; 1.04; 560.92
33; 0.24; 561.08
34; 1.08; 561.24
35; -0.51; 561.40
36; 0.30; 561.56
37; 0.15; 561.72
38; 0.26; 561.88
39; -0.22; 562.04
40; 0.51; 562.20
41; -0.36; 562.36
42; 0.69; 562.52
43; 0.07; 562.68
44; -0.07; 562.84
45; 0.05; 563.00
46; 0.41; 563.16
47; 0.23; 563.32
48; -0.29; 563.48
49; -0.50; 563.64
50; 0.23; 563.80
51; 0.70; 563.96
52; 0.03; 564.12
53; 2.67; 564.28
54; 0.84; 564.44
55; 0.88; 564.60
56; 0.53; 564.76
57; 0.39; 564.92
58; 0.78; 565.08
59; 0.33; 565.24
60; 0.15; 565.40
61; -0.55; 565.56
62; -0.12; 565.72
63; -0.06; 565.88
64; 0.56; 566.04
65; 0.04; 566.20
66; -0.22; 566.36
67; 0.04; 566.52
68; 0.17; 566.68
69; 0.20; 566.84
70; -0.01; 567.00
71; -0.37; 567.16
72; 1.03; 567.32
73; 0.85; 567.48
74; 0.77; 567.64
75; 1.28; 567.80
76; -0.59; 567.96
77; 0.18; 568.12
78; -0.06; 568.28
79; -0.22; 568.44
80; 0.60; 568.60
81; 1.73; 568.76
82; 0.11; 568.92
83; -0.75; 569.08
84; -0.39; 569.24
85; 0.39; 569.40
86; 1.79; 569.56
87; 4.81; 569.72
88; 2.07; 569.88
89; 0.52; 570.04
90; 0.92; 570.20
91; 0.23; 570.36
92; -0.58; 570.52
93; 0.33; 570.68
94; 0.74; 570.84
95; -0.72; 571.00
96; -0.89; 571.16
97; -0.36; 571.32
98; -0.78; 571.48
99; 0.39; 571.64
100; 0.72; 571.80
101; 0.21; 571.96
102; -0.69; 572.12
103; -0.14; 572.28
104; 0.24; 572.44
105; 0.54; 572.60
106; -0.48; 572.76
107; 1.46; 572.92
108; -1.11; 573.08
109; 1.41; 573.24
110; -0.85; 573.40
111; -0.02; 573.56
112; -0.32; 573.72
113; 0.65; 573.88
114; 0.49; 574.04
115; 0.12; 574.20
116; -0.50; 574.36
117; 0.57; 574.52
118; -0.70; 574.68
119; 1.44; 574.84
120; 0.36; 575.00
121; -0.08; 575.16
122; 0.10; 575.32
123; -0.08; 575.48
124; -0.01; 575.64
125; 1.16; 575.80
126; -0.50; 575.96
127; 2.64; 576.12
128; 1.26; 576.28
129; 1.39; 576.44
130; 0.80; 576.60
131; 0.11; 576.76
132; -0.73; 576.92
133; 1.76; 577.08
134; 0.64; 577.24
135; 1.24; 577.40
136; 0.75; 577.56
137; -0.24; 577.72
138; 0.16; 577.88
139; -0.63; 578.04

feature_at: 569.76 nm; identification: [O III]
